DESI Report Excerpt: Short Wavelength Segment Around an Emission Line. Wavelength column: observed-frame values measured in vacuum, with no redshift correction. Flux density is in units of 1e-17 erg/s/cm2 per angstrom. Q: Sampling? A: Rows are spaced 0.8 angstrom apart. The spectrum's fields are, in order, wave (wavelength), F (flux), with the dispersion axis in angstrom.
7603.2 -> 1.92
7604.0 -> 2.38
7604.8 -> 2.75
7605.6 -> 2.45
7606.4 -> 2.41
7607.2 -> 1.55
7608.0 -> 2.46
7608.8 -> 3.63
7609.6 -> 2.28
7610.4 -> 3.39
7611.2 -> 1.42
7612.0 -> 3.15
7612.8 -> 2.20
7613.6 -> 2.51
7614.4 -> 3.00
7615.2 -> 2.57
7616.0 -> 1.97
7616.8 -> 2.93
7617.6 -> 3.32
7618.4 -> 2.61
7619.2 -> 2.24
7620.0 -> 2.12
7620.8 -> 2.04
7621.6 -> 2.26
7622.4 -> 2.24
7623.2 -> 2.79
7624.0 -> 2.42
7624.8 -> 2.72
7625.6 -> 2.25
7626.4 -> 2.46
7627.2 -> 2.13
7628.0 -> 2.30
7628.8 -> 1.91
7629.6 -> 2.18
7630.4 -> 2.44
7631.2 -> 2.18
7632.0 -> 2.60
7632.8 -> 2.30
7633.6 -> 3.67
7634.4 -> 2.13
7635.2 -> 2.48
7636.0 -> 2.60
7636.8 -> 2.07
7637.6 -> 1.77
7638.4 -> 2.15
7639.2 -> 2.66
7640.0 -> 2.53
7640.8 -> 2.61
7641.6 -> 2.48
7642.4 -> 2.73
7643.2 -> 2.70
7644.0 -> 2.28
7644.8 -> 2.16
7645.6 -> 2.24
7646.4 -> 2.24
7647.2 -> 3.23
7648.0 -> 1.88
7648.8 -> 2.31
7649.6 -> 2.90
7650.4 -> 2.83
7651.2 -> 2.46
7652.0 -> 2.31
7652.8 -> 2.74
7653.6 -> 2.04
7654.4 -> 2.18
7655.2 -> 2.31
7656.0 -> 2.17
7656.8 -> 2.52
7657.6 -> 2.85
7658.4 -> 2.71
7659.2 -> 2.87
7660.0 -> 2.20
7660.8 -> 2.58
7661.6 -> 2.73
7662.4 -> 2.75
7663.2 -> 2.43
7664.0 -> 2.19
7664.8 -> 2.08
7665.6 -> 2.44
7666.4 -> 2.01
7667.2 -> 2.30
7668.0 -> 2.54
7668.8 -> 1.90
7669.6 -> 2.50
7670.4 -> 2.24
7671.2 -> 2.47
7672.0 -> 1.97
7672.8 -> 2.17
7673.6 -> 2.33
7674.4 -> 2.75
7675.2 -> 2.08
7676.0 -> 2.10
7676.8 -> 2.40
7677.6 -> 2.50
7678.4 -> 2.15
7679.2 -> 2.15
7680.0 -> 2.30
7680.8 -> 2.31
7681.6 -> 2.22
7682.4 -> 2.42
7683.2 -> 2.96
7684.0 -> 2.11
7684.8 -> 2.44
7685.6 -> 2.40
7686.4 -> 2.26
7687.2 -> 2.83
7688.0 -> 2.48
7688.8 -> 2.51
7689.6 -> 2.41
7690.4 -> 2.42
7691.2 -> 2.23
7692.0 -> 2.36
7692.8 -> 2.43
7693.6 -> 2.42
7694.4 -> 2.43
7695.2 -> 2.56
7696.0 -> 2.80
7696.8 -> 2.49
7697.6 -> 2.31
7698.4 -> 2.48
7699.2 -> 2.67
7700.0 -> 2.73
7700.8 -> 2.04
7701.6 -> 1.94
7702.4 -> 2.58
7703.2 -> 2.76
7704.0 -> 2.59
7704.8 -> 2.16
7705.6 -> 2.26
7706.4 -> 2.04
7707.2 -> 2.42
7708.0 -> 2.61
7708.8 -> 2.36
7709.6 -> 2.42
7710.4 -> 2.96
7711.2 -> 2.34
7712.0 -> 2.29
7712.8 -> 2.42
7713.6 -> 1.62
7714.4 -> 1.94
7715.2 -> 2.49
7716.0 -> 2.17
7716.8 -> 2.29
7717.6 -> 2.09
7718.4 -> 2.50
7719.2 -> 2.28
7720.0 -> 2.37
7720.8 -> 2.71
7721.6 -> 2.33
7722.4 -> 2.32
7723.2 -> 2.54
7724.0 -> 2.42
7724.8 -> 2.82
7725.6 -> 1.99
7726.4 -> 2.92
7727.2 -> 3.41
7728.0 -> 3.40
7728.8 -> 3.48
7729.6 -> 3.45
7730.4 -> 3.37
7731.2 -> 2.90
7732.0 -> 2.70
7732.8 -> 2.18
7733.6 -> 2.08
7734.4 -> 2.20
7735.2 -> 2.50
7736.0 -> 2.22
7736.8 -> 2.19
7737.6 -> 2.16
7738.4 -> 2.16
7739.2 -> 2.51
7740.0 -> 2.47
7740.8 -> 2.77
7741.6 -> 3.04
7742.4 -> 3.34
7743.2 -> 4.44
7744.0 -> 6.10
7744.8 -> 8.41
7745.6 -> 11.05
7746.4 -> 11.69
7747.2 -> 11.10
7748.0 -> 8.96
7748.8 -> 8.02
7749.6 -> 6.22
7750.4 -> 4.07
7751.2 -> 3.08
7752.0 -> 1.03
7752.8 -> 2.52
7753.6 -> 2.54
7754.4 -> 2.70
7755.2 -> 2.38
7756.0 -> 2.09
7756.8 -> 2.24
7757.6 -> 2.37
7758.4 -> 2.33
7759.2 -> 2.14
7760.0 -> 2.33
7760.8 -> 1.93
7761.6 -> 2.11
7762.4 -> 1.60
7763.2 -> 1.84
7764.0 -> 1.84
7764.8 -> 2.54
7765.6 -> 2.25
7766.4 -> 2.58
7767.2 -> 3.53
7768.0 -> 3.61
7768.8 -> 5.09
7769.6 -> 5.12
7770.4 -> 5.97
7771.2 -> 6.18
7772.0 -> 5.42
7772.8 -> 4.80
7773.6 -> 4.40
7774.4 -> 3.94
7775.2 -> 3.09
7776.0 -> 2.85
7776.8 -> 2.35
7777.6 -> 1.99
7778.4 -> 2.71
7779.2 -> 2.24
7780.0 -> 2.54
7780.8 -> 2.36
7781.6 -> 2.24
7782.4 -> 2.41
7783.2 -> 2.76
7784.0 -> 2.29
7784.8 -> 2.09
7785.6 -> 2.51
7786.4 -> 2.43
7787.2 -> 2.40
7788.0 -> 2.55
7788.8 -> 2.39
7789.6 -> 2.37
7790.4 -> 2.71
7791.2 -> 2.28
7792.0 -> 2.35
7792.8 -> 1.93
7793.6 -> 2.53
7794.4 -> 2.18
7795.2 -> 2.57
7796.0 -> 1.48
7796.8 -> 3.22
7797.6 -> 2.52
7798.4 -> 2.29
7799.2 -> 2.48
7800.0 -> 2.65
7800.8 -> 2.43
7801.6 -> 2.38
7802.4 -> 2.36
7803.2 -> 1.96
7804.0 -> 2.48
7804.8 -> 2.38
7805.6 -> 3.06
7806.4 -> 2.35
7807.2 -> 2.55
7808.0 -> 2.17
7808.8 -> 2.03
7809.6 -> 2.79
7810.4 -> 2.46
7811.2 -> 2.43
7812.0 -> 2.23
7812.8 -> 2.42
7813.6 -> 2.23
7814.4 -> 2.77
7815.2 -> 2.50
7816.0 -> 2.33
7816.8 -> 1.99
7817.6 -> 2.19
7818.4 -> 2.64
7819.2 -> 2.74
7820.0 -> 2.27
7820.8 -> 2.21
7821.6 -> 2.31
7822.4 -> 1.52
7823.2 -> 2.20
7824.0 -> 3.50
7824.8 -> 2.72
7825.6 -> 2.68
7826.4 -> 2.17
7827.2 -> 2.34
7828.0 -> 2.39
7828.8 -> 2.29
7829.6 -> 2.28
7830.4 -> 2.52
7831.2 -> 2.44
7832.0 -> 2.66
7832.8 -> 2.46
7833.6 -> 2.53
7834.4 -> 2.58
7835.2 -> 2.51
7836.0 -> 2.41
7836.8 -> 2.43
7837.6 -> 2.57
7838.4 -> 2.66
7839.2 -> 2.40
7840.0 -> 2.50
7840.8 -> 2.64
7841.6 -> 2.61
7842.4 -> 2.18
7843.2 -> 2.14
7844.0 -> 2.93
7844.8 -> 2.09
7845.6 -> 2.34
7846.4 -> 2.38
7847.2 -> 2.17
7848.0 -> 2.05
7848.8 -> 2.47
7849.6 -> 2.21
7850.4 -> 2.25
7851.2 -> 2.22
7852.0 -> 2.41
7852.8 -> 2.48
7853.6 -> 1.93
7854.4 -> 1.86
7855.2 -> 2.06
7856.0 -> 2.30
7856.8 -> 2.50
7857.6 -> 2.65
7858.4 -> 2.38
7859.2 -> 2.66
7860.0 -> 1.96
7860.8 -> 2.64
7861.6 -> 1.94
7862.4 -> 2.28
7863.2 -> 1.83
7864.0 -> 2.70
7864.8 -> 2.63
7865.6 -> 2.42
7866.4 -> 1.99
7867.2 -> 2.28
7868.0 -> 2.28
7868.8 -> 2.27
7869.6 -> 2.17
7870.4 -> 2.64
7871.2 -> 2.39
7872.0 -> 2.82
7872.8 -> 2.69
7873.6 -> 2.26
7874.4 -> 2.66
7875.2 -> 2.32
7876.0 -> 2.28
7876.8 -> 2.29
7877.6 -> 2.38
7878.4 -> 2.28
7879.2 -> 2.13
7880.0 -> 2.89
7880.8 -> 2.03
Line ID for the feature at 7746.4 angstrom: H-alpha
